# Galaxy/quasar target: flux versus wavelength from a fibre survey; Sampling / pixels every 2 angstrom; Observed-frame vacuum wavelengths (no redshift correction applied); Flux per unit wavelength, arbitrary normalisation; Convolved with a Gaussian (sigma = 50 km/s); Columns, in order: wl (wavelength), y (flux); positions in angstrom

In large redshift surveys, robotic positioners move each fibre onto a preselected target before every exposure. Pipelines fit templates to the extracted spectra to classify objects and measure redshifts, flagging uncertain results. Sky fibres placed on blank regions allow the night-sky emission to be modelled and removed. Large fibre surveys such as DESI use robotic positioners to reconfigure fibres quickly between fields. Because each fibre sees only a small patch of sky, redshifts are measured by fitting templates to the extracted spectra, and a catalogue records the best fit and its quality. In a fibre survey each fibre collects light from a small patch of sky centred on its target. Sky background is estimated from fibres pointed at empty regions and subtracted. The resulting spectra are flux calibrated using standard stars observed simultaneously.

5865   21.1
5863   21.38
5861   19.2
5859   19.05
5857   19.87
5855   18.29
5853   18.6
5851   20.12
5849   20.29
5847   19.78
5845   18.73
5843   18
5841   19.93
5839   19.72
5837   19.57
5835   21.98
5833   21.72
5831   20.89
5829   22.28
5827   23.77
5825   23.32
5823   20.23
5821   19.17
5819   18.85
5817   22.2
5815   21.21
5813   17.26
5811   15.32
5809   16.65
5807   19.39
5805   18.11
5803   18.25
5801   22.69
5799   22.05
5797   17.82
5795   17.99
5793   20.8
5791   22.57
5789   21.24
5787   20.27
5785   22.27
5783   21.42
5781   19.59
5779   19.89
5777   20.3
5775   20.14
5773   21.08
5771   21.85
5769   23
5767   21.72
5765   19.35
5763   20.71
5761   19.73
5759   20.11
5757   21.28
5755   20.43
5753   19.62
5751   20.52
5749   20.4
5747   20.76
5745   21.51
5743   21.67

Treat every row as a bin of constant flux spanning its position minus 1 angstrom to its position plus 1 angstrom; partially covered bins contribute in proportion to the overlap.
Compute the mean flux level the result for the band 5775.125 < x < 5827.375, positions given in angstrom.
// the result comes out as 20.1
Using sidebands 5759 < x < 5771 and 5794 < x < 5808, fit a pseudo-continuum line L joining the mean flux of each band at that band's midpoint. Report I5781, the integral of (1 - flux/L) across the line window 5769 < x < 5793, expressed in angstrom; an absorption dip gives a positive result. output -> -0.92 angstrom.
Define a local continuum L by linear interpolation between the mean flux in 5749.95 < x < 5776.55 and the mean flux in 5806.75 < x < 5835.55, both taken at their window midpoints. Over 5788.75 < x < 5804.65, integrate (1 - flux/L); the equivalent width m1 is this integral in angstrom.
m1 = 0.1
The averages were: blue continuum 20.7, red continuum 20.3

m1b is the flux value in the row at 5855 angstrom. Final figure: 18.29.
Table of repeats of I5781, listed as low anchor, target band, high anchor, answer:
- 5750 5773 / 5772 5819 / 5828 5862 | 1.2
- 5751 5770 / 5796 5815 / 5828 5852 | 1.6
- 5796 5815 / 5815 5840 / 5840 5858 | -2.8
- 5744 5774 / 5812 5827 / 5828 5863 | -0.3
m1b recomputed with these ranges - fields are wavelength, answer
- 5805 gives 18.11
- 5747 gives 20.76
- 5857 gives 19.87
